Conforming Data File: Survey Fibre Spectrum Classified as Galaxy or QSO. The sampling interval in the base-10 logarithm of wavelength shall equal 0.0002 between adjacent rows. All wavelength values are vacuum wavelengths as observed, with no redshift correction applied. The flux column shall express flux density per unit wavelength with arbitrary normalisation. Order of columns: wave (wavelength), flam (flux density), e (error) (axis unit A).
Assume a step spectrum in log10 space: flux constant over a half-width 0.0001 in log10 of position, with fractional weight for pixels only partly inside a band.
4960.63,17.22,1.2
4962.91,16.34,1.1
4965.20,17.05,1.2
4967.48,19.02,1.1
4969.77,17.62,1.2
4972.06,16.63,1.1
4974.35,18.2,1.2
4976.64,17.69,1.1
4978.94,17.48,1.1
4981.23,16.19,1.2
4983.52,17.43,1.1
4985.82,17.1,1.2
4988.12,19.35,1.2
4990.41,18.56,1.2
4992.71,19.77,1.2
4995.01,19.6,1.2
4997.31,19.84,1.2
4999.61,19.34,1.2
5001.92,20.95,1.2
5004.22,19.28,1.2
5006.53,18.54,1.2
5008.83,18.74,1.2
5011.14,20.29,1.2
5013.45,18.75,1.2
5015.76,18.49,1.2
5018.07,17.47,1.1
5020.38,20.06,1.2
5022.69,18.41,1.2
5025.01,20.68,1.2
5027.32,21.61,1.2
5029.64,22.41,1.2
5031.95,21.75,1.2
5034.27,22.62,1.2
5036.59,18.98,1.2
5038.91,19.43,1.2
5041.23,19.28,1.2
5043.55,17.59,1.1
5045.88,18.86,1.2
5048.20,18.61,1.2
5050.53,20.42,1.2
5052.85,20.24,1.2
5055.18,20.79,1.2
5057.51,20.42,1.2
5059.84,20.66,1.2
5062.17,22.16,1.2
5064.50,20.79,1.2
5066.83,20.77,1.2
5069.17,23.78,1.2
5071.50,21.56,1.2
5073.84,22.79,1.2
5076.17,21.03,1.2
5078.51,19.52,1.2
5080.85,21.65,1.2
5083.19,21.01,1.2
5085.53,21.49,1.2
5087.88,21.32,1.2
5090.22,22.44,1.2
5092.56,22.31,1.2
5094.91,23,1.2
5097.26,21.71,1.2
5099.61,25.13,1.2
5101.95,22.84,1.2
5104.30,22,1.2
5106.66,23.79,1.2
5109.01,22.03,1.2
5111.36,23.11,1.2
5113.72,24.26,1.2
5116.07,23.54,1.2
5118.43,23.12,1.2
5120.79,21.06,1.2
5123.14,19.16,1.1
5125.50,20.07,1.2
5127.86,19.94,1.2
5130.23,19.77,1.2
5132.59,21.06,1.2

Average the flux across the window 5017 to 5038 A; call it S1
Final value 20.4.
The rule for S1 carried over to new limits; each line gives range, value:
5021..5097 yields 20.9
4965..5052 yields 19.1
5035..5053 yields 19.2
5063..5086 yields 21.5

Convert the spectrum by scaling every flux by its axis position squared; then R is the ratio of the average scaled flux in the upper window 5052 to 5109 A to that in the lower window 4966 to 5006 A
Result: 1.23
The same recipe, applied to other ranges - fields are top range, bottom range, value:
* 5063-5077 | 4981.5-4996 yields 1.22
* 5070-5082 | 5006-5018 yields 1.16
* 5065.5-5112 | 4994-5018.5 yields 1.19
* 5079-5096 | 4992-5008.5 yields 1.15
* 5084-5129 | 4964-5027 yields 1.24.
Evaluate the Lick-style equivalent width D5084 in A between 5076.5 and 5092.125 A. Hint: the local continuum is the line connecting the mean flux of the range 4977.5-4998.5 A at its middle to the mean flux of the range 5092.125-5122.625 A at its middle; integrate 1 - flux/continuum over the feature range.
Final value 0.5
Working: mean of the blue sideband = 18.4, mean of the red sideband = 22.8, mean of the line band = 21.3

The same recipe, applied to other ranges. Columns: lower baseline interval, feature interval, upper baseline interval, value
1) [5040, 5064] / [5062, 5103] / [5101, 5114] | -0.8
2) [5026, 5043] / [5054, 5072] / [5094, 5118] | 0.3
